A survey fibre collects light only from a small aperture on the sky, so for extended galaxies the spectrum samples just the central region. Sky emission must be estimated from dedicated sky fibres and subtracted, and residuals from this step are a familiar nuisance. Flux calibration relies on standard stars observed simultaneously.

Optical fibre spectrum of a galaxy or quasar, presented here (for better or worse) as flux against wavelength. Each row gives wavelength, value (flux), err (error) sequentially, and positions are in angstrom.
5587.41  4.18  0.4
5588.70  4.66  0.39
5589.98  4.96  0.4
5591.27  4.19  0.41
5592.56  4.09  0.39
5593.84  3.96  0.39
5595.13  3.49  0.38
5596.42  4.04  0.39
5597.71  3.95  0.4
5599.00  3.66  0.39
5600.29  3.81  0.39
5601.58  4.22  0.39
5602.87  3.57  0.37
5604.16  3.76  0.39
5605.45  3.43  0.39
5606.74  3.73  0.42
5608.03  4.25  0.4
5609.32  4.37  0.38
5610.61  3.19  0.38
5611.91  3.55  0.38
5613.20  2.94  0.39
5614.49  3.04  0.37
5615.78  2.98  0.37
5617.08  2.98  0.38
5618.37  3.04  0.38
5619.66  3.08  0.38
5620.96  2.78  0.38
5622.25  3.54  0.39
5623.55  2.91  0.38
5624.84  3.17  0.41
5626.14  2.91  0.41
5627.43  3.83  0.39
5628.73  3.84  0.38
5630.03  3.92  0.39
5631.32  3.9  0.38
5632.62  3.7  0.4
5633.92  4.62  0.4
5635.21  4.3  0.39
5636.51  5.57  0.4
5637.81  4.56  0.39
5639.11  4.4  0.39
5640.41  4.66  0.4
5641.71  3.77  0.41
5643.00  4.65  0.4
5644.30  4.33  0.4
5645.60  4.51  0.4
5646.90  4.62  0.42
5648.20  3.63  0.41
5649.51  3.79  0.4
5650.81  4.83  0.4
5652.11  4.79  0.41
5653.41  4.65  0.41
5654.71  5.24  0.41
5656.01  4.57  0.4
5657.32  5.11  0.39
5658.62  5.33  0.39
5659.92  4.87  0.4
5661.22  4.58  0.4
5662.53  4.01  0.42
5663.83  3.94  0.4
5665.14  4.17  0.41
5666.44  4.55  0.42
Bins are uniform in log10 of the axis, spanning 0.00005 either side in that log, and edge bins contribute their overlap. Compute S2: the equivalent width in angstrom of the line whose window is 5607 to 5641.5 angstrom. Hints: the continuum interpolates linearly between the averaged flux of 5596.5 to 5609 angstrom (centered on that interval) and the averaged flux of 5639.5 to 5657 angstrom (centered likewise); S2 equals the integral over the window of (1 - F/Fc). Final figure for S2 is 3.8 angstrom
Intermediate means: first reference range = 3.84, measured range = 3.7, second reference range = 4.48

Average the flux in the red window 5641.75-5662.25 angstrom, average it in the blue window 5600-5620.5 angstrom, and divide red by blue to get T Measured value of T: 1.32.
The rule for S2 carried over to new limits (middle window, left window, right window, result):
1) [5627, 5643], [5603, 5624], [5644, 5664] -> -1.1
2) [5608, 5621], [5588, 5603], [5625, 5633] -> 1.9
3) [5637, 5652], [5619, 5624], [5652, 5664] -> -0.9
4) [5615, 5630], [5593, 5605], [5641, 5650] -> 3.0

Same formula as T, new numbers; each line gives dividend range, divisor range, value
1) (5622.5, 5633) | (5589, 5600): 0.87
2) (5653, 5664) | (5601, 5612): 1.25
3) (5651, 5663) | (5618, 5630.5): 1.46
